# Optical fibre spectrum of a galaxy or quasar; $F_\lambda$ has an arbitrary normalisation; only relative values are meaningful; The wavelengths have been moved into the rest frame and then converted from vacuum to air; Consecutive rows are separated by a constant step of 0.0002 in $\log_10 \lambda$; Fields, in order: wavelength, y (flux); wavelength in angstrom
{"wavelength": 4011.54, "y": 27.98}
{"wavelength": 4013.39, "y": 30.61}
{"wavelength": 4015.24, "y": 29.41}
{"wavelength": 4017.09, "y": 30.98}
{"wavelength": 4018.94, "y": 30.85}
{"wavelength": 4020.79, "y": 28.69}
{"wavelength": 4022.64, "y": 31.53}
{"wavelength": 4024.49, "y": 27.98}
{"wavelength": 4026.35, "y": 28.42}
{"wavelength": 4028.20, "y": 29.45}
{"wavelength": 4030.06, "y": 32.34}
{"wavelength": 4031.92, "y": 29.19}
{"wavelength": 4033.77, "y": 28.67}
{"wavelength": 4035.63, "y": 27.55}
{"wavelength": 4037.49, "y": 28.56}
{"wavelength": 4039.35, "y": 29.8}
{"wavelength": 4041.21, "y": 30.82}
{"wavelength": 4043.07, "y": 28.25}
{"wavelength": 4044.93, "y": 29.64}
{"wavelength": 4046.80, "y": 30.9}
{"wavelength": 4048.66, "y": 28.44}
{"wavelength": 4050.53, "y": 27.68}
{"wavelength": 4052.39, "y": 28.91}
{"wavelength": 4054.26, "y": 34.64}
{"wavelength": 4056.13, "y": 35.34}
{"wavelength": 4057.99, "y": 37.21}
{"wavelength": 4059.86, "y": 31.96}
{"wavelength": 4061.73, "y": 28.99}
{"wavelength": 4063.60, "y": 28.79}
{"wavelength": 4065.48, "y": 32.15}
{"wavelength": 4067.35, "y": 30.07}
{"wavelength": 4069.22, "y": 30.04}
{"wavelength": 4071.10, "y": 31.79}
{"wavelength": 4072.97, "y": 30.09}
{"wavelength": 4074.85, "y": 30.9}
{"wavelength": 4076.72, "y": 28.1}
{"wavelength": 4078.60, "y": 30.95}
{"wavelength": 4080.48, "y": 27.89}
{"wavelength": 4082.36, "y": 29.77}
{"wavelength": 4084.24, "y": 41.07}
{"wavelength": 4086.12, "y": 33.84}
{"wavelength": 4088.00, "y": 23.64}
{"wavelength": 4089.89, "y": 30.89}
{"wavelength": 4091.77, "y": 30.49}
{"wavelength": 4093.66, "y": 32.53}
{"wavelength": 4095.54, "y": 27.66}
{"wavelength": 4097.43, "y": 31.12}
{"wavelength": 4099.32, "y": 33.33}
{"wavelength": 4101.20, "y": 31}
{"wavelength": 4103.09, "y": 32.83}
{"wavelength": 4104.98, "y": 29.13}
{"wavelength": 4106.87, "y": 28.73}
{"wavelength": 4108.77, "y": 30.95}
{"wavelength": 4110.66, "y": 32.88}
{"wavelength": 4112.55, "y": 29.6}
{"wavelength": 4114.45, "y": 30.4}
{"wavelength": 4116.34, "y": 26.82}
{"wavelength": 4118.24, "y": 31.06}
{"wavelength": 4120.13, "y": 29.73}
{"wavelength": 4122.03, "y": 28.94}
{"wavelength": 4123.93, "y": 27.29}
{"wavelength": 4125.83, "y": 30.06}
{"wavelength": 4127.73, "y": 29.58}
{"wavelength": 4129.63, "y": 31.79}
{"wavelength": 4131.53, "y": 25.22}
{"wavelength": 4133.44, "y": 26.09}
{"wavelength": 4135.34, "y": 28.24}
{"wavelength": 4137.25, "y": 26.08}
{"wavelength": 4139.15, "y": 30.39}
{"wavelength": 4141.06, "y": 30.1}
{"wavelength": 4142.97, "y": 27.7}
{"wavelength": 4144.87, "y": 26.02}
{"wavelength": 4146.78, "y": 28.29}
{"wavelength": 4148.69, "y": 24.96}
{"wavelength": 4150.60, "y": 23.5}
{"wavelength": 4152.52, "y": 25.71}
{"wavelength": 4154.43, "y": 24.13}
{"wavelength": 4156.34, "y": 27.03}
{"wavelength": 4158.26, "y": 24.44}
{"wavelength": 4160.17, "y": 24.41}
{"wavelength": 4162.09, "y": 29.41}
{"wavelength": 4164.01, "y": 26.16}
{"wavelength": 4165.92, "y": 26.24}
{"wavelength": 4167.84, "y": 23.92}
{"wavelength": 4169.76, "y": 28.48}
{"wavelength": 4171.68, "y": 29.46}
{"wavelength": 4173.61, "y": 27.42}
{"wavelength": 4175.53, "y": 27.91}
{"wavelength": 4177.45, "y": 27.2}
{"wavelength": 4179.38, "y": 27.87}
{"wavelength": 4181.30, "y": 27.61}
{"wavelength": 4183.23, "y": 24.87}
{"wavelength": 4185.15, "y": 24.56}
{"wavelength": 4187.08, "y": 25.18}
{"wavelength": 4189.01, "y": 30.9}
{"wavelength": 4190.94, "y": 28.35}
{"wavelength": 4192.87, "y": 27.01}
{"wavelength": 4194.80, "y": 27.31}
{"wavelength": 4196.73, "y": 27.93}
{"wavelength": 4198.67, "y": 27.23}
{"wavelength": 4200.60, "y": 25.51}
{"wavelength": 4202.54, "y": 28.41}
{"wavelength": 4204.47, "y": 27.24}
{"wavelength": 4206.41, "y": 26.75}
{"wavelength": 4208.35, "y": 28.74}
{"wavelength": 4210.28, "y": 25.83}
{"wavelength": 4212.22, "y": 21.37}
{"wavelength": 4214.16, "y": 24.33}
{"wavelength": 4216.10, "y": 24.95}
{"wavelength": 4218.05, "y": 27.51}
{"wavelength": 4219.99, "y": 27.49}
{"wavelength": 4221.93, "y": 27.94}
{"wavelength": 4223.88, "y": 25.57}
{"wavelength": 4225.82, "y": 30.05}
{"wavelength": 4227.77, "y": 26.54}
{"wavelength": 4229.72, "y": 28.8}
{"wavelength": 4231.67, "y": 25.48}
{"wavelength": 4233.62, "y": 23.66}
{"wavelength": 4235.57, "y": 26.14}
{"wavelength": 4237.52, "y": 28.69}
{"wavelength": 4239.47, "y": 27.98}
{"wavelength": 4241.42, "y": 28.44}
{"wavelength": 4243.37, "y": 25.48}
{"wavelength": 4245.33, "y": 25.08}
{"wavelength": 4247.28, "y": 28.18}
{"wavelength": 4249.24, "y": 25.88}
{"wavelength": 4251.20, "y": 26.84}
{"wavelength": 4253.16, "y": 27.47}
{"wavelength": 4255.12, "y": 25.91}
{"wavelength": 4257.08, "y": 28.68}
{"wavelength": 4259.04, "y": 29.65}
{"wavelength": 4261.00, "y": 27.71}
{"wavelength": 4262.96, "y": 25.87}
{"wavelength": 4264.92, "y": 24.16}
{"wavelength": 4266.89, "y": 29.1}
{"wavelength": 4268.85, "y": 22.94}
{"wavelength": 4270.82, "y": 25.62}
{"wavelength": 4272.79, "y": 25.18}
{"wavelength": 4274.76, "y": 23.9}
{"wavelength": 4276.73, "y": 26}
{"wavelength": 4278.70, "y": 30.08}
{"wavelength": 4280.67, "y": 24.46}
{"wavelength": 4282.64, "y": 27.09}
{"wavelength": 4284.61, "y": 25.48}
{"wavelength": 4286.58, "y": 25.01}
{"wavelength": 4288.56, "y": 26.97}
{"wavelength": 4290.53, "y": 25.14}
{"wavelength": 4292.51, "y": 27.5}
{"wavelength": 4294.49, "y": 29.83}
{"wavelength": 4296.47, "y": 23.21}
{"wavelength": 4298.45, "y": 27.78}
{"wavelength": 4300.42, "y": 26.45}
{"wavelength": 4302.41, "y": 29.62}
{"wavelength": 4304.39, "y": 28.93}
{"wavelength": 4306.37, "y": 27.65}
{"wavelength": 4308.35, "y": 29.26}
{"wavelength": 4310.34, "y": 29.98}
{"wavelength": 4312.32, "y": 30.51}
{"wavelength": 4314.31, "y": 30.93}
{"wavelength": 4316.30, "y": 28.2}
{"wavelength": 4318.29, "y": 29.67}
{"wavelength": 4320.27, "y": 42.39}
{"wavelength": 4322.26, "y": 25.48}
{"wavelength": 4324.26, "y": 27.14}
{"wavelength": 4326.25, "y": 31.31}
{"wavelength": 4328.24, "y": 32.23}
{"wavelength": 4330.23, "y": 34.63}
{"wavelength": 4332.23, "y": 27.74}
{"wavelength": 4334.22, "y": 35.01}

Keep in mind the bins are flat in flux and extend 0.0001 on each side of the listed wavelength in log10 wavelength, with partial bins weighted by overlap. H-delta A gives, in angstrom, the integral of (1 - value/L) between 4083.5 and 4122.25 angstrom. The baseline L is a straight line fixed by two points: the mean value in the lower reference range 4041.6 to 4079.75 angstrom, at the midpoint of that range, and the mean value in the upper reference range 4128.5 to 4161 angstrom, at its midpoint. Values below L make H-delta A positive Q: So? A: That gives -2.8 angstrom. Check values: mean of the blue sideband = 30.7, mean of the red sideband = 26.7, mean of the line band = 30.8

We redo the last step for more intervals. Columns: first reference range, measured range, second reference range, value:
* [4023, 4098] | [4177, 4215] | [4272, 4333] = 3.3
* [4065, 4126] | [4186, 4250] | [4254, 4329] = 4.4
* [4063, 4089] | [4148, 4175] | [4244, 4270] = 2.5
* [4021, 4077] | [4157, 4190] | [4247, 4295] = 1.6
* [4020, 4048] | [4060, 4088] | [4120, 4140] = -1.7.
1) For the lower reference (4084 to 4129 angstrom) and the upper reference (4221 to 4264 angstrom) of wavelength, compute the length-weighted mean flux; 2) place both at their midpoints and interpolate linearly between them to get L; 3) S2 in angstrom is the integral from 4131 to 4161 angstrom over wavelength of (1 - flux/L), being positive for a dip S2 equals 3.1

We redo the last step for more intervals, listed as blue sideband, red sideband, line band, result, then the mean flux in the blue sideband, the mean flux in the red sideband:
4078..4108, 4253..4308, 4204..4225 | 1.5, 30.9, 26.7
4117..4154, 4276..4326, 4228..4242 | 0.6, 27.9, 28.3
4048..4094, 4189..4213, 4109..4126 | 0.0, 31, 27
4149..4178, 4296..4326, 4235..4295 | 3.7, 26.3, 29.3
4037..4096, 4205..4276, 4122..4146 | 0.7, 30.7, 26.5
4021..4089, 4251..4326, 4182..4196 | 0.9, 30.4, 27.6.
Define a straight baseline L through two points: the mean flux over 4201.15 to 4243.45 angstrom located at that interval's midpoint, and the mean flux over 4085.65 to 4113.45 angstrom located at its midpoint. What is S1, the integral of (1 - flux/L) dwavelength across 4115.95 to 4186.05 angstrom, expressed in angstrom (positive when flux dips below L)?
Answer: 4.0 angstrom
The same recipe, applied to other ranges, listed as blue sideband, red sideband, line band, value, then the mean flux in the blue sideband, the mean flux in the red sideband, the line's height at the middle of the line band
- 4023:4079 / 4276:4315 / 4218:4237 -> 0.9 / 30.3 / 27.6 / 28.3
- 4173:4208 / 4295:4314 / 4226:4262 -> 0.8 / 27.2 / 28.3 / 27.7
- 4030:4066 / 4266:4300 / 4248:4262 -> -0.4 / 30.4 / 26.2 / 26.7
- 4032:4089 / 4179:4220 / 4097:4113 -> -1.0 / 30.5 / 26.6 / 29.3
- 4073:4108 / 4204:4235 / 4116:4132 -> 0.3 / 30.7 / 26.4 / 29.6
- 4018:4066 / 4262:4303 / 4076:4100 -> -1.1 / 30.2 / 26.2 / 29.5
